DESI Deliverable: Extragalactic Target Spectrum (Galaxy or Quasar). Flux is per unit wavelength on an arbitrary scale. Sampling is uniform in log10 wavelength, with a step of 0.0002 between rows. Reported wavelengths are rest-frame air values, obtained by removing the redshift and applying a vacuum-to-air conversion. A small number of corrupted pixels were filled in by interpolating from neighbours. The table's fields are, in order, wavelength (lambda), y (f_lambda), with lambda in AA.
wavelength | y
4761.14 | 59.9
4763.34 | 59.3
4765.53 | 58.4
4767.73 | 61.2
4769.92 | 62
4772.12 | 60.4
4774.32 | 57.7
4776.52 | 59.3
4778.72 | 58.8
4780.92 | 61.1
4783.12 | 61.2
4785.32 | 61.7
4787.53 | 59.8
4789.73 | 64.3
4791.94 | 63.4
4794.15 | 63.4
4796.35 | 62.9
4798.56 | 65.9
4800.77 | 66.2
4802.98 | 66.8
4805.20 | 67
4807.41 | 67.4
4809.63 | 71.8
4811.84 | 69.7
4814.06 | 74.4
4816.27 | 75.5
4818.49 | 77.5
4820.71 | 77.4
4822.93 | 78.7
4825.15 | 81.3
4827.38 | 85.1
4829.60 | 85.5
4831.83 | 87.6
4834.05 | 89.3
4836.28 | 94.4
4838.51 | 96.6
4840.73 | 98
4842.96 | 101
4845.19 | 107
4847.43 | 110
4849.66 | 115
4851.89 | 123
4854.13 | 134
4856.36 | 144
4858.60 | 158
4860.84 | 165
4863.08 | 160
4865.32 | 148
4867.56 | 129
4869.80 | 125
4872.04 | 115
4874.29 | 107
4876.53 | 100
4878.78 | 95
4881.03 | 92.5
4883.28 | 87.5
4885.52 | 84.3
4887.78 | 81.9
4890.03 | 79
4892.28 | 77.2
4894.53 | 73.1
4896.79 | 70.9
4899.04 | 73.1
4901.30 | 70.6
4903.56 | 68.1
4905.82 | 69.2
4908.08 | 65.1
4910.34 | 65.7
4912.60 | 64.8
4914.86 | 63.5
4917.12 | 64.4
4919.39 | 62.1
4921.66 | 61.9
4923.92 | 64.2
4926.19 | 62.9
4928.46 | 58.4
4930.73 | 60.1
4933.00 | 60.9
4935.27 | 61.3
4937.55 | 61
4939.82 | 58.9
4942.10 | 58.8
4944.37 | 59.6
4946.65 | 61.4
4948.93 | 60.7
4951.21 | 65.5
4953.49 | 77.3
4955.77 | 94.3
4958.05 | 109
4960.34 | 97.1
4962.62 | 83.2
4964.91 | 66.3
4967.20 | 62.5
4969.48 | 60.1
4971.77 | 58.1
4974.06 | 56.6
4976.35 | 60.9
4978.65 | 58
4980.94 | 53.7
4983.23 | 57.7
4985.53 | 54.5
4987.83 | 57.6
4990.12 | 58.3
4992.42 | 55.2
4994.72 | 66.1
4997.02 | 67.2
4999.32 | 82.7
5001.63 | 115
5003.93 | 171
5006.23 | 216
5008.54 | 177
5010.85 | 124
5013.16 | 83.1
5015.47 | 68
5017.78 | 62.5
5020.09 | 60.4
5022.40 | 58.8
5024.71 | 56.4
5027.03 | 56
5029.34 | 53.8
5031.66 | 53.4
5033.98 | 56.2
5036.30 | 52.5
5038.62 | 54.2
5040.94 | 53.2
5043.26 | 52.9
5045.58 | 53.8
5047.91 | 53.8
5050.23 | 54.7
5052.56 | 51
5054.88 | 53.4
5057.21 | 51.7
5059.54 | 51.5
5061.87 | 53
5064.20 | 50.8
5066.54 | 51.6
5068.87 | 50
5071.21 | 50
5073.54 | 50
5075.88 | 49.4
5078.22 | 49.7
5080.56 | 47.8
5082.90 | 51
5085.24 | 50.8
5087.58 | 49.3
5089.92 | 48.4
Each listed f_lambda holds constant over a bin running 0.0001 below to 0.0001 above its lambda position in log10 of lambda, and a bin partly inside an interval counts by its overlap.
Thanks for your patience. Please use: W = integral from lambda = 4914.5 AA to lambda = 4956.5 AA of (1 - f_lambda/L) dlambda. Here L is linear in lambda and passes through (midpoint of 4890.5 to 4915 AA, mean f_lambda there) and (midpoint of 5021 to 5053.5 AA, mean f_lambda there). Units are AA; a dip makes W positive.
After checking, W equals 1.3 AA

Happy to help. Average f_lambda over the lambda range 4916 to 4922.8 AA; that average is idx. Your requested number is 62.8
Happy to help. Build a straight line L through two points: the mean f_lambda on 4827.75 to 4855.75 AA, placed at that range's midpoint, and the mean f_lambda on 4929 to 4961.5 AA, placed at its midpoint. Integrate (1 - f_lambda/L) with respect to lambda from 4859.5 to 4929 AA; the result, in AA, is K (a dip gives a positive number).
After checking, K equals 0.5 AA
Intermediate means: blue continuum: 104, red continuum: 70.2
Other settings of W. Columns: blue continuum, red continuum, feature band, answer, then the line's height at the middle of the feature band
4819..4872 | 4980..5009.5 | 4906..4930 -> 9.33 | 104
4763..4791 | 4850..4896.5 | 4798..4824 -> 2.45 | 79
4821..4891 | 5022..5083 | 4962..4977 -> 2.50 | 76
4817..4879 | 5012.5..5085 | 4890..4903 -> 3.16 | 96.8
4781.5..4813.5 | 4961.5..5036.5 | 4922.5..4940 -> 2.83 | 72.9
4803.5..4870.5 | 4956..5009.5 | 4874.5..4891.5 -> 1.35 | 97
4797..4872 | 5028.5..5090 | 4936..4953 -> 3.31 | 76.4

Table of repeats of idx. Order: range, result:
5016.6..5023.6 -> 60.6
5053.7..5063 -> 52.4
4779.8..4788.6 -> 61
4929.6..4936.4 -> 60.8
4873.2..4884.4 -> 96.4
